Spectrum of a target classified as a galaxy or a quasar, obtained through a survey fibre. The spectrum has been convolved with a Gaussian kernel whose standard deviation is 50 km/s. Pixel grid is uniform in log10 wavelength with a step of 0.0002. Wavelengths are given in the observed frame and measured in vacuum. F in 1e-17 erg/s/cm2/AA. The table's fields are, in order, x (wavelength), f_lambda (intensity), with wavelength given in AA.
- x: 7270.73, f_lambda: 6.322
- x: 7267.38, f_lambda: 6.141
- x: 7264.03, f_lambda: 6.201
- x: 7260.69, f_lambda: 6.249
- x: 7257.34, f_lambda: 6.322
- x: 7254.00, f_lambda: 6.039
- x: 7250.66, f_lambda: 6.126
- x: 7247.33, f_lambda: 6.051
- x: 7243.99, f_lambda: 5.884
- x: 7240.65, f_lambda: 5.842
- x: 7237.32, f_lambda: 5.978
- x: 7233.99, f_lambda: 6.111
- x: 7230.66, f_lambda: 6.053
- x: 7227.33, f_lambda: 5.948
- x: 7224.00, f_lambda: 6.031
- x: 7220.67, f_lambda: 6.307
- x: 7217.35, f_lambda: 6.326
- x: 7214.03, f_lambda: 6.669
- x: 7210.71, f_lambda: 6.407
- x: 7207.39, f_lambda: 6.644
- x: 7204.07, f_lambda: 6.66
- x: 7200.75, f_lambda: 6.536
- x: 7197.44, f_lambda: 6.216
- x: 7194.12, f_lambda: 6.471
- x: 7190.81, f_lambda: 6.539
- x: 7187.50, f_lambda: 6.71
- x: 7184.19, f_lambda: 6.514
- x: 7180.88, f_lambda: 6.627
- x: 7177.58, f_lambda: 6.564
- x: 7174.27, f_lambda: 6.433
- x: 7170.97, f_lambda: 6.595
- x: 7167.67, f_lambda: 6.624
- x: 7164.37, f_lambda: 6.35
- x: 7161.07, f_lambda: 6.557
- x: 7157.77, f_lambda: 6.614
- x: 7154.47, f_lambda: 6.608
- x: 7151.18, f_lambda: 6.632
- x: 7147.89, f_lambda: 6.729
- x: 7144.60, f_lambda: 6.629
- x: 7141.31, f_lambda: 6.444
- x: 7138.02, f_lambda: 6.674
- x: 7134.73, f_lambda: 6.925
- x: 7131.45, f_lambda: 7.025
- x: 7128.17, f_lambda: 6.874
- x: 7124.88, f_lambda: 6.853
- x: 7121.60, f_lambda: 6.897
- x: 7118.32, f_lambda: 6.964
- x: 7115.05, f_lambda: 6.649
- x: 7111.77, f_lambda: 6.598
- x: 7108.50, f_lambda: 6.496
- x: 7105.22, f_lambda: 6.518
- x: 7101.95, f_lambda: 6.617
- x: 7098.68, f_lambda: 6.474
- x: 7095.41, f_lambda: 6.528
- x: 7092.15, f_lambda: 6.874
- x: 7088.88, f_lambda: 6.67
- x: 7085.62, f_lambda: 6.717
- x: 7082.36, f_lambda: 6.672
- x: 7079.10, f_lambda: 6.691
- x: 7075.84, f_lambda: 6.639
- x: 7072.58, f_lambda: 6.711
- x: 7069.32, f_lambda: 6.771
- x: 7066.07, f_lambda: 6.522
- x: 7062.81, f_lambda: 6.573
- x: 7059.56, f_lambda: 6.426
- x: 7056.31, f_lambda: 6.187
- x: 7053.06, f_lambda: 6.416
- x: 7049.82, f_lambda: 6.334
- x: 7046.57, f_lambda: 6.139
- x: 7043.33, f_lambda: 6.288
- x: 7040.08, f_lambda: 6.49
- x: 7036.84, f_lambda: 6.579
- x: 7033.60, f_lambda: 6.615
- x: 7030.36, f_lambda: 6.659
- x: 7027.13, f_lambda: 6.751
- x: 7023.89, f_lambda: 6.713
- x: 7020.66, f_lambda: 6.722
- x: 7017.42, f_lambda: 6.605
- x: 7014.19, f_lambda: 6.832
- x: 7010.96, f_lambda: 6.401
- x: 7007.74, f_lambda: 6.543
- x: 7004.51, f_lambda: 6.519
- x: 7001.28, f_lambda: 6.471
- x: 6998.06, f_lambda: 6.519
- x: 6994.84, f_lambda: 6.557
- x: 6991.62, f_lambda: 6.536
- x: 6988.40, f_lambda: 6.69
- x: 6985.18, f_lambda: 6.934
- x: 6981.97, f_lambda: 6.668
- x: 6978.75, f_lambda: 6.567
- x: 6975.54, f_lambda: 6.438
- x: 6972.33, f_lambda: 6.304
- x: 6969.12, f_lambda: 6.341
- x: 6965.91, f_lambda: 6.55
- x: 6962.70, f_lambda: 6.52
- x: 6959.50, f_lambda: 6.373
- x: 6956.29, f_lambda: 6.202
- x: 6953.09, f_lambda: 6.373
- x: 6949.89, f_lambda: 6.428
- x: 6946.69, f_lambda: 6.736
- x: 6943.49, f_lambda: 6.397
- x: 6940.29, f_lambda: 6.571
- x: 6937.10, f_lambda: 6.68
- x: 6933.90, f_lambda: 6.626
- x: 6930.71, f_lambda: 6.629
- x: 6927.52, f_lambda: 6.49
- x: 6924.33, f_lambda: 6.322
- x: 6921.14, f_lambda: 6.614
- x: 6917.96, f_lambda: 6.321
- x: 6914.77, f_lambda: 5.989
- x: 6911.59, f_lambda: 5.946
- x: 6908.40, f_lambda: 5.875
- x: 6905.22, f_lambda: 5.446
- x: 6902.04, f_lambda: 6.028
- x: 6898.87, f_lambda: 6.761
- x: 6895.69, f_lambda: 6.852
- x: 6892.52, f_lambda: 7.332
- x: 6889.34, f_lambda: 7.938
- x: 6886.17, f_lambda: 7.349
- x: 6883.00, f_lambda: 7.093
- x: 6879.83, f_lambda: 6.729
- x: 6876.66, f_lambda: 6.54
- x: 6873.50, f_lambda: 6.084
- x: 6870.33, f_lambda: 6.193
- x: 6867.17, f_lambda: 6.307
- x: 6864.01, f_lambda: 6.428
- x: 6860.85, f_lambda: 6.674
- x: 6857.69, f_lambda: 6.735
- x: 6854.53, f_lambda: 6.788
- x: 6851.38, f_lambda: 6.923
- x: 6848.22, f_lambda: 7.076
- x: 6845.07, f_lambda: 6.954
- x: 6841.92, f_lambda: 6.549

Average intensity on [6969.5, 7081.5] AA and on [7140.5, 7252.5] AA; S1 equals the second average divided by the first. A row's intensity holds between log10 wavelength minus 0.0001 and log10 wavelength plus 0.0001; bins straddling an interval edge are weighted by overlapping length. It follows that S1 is 1.0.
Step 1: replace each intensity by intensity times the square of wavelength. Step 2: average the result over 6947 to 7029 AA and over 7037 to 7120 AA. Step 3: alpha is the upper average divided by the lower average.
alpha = 1.03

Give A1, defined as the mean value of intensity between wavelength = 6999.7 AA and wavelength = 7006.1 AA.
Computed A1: 6.49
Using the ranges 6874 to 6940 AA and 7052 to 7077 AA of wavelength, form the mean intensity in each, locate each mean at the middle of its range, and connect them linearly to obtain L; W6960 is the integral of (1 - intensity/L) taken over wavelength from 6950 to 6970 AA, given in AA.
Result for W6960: 0.48 AA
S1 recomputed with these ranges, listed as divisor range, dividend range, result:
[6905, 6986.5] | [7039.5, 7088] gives 1.01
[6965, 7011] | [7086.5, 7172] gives 1.02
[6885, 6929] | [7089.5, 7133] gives 1.03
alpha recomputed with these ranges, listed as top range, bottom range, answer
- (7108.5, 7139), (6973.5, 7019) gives 1.07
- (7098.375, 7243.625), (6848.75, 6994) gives 1.07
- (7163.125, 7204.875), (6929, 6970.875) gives 1.07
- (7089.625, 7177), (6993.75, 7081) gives 1.05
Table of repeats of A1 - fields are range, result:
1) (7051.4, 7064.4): 6.4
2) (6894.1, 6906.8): 6.28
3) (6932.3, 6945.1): 6.57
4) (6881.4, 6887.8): 7.23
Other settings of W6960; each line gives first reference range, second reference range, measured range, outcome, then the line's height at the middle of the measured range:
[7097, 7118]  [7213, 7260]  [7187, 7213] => -1.1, 6.25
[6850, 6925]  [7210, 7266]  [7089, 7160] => -4.7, 6.28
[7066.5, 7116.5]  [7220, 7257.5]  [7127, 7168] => -1.6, 6.41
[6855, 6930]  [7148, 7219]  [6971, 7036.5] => -0.7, 6.53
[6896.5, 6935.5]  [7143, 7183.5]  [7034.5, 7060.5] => 0.3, 6.43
